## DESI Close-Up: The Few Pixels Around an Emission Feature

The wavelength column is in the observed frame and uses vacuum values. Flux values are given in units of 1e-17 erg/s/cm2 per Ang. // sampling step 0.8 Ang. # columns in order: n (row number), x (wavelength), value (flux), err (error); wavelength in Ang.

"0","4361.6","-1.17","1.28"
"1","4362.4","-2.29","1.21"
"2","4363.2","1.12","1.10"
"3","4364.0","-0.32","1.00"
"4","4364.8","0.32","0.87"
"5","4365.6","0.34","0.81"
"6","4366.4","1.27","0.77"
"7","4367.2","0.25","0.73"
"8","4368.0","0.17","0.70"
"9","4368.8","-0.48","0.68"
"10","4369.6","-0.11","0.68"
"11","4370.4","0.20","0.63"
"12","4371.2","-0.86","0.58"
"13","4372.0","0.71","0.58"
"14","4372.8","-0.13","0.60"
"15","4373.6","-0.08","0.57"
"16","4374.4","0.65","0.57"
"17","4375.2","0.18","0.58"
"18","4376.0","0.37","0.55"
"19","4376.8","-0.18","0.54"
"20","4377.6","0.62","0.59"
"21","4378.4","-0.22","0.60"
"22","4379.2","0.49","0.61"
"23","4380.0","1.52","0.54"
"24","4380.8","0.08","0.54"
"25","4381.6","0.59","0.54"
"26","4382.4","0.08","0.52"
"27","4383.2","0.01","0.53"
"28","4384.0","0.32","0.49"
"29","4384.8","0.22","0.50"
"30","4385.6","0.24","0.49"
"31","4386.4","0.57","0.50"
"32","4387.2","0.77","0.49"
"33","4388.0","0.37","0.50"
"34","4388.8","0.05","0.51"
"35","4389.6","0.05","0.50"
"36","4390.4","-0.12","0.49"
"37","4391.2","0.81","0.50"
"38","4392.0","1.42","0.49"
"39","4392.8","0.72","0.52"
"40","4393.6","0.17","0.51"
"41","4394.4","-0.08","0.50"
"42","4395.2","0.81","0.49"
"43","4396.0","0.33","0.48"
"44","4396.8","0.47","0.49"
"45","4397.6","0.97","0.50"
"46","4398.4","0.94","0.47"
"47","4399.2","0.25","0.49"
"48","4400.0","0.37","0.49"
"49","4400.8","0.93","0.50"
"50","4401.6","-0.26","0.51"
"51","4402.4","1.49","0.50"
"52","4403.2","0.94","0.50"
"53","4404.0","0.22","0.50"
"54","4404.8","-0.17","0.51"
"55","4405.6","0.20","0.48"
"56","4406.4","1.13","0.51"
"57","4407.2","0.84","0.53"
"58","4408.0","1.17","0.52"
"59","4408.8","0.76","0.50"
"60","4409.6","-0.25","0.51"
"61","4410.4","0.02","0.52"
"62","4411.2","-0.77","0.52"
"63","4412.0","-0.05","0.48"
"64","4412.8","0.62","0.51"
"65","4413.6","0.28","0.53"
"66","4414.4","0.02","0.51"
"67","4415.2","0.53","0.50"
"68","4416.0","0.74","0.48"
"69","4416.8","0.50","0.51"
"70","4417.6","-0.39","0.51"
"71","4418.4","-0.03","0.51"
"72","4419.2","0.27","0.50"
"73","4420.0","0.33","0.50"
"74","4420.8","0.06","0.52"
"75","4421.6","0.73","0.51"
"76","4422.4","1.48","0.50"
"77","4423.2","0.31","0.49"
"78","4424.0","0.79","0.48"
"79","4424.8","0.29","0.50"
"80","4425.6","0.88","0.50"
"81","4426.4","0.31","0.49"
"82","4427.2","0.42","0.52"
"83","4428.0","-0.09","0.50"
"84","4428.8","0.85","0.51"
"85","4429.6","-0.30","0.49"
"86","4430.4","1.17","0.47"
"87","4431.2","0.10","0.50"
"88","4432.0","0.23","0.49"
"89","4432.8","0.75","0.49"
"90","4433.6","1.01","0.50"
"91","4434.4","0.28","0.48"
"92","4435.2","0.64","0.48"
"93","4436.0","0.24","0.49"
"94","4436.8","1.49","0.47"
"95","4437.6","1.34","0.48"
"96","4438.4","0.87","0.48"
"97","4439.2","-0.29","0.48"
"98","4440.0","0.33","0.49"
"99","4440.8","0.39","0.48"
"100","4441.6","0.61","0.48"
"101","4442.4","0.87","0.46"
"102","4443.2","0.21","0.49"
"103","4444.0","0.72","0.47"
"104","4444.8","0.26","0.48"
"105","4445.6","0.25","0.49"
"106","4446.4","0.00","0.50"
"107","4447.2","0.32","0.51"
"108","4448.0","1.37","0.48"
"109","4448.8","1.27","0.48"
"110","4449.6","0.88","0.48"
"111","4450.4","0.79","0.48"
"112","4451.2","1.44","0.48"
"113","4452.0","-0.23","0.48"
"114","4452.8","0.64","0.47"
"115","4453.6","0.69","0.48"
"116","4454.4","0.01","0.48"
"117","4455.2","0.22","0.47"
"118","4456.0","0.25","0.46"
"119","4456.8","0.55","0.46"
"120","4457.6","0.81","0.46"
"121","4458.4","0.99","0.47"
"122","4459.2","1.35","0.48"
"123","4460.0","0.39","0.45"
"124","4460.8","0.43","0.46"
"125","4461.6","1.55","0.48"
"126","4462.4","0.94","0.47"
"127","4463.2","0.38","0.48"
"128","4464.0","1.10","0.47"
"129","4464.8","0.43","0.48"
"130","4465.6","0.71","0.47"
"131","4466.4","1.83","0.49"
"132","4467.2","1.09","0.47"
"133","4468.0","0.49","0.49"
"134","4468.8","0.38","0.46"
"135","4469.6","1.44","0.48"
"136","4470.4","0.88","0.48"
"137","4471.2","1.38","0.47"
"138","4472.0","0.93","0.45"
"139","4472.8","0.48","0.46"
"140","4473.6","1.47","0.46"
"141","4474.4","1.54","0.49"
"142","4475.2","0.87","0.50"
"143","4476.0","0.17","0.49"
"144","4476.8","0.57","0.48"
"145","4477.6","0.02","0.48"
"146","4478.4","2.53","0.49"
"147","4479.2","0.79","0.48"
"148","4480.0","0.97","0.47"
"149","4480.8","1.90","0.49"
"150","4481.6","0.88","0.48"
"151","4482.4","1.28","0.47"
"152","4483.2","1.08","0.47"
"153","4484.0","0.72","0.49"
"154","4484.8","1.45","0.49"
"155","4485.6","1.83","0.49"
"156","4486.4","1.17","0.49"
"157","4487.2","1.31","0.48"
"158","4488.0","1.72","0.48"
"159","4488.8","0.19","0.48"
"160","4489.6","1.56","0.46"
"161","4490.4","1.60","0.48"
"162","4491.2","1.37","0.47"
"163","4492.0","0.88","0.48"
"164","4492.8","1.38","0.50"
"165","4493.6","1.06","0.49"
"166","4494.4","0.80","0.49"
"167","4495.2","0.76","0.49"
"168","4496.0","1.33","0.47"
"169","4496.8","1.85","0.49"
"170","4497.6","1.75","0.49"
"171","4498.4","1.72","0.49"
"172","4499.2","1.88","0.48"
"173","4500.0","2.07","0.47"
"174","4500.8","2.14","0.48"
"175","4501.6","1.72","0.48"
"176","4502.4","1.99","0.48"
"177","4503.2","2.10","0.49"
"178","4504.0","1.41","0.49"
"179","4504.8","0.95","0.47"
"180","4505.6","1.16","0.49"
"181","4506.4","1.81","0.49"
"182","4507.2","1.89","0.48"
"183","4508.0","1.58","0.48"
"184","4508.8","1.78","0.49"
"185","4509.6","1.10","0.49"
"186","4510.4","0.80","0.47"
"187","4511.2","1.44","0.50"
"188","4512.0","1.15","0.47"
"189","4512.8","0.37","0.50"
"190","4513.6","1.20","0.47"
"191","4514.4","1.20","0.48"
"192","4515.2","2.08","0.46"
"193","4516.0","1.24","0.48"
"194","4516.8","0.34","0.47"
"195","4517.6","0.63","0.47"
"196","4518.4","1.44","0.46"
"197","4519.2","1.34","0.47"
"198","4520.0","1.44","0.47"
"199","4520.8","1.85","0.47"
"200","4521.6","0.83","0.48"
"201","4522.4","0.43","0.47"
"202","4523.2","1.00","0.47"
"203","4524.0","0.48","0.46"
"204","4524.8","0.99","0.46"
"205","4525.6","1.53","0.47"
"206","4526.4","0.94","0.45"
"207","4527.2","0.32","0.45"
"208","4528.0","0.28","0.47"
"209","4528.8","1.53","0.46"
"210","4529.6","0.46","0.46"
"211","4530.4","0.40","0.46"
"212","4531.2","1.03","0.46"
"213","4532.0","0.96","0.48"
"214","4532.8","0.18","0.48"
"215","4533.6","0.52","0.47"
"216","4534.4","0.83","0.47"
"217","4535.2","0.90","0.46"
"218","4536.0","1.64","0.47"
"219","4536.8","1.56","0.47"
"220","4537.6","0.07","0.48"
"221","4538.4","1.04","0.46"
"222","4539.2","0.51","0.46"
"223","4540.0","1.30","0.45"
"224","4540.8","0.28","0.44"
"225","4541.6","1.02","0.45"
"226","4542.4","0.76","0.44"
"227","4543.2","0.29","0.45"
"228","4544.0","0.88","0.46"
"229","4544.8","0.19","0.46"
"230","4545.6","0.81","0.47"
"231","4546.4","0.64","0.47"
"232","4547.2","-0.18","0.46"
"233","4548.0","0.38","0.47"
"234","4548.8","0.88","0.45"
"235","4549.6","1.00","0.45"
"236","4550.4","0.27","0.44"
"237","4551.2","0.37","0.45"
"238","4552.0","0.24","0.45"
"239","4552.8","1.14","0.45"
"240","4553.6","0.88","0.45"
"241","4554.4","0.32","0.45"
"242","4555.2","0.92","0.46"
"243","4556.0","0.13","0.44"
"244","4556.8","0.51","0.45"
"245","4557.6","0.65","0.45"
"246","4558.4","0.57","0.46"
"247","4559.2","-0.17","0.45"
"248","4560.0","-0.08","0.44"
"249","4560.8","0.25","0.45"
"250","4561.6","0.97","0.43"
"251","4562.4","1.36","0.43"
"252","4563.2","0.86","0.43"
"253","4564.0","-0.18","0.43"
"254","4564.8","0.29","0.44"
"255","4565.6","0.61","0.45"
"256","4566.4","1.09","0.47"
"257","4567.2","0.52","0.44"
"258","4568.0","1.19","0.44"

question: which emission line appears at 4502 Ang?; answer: C IV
